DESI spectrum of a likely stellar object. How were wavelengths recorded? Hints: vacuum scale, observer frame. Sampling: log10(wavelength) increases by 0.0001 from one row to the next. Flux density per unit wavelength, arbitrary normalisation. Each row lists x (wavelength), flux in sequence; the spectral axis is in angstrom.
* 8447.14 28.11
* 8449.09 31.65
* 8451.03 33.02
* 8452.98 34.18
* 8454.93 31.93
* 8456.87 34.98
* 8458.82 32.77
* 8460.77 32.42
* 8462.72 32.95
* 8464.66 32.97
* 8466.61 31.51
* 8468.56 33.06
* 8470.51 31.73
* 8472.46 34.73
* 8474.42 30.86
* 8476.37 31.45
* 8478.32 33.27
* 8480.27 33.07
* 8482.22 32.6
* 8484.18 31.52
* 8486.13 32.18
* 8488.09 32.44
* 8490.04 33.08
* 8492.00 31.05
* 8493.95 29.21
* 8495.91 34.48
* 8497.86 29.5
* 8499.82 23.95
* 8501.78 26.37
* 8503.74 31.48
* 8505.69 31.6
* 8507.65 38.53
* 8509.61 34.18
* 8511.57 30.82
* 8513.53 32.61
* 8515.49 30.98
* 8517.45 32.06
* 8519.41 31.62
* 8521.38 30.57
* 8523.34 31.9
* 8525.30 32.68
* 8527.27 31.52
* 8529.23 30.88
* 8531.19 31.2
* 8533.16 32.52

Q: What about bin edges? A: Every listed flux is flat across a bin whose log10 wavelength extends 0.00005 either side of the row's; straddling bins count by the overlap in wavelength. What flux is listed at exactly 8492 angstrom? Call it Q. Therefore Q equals 31.05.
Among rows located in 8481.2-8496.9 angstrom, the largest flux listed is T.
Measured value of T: 34.48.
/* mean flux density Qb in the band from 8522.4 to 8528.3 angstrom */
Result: 32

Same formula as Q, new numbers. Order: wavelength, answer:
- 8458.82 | 32.77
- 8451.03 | 33.02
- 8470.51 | 31.73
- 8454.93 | 31.93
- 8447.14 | 28.11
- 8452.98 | 34.18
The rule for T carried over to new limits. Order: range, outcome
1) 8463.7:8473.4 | 34.73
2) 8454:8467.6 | 34.98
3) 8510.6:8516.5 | 32.61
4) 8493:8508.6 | 38.53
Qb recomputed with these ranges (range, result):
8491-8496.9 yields 31.6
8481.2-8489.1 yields 32.2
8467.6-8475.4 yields 32.6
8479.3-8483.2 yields 32.8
